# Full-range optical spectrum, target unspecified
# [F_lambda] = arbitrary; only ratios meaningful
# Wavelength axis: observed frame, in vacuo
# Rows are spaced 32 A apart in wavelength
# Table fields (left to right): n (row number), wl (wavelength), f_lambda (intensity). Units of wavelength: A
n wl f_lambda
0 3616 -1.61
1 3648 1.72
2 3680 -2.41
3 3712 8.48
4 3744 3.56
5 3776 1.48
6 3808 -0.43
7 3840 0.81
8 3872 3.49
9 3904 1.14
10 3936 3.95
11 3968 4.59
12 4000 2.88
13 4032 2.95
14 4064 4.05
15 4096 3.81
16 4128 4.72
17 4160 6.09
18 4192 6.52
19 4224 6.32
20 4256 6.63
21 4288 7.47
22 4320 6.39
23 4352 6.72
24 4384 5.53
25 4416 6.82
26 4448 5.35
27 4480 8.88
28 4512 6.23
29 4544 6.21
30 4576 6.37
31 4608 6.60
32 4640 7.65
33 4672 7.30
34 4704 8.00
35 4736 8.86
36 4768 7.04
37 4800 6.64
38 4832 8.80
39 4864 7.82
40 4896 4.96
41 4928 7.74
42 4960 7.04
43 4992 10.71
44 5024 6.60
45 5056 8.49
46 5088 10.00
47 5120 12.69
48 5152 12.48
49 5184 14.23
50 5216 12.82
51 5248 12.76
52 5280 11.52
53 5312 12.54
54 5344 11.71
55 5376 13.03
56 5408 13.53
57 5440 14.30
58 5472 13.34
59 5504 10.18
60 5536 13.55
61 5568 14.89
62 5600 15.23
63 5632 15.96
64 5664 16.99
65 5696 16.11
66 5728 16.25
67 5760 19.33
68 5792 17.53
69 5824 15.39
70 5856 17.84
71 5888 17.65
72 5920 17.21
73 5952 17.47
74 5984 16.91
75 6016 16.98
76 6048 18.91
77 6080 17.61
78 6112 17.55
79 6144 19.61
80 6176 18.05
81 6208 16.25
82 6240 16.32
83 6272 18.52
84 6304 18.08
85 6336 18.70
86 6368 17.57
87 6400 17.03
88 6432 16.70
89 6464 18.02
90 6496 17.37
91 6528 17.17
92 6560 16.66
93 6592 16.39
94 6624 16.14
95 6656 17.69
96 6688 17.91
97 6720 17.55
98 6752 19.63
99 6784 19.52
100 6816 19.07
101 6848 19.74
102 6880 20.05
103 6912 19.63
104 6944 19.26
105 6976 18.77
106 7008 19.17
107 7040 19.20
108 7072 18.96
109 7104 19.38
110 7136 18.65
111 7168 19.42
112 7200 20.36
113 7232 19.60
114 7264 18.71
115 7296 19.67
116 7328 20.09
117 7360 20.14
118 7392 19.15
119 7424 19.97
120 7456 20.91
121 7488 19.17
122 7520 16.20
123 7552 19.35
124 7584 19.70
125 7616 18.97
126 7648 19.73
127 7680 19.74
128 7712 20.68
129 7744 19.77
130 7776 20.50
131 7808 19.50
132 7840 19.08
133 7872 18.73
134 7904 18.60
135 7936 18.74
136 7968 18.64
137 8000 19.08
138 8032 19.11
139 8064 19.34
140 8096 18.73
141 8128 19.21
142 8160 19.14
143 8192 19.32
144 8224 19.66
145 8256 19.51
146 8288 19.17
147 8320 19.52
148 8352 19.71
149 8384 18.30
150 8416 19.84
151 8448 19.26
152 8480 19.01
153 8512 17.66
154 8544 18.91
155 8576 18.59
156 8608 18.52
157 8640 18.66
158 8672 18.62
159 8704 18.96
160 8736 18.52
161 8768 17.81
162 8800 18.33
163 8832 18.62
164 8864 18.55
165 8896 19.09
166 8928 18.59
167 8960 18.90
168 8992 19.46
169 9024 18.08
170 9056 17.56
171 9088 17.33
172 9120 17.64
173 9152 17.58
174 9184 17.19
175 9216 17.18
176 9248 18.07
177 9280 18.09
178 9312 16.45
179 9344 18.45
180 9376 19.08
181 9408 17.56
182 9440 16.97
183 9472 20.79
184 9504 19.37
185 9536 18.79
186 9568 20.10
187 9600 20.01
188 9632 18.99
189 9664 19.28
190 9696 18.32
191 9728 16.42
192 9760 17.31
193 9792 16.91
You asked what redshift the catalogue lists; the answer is 0.277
